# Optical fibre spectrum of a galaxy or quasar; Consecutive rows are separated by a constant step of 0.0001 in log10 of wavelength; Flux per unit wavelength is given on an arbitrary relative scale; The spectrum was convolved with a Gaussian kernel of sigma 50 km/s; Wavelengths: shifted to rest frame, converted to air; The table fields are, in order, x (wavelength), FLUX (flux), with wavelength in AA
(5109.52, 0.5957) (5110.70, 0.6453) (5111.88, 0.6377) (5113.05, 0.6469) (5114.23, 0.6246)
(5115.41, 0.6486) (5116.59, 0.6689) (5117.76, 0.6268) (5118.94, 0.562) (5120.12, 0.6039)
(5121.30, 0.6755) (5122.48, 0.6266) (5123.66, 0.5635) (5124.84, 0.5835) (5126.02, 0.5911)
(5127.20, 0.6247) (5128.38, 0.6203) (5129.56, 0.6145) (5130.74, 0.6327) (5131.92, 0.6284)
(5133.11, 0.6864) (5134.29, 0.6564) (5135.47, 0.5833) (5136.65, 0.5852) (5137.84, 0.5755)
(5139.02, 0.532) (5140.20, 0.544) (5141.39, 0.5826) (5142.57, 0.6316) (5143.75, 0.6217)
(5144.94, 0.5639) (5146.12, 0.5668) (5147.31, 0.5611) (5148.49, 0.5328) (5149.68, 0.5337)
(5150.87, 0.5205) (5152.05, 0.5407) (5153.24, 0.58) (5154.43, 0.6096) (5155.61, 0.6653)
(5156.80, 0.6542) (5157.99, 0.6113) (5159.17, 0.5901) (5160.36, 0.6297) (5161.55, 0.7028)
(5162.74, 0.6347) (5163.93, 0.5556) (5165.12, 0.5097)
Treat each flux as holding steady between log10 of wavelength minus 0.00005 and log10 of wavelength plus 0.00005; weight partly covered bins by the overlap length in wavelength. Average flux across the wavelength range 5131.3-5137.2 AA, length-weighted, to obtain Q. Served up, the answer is 0.628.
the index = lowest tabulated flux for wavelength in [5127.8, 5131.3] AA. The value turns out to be 0.6145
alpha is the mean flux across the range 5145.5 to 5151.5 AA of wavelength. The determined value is 0.543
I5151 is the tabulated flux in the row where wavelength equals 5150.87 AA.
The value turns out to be 0.5205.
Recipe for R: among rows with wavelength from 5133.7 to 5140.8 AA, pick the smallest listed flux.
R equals 0.532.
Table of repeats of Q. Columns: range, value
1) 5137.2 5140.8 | 0.55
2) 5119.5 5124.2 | 0.617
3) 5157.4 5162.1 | 0.633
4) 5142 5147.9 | 0.589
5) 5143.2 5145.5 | 0.591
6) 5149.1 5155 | 0.556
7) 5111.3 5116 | 0.64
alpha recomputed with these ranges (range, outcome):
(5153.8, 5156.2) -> 0.638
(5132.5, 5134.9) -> 0.669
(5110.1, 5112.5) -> 0.642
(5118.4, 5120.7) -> 0.583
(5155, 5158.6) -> 0.645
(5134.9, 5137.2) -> 0.585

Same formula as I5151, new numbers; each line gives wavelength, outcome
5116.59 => 0.6689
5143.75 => 0.6217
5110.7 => 0.6453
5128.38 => 0.6203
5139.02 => 0.532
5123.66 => 0.5635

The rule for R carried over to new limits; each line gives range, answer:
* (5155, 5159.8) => 0.5901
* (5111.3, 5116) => 0.6246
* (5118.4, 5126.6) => 0.562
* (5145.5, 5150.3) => 0.5328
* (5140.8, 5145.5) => 0.5639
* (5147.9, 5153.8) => 0.5205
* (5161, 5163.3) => 0.6347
